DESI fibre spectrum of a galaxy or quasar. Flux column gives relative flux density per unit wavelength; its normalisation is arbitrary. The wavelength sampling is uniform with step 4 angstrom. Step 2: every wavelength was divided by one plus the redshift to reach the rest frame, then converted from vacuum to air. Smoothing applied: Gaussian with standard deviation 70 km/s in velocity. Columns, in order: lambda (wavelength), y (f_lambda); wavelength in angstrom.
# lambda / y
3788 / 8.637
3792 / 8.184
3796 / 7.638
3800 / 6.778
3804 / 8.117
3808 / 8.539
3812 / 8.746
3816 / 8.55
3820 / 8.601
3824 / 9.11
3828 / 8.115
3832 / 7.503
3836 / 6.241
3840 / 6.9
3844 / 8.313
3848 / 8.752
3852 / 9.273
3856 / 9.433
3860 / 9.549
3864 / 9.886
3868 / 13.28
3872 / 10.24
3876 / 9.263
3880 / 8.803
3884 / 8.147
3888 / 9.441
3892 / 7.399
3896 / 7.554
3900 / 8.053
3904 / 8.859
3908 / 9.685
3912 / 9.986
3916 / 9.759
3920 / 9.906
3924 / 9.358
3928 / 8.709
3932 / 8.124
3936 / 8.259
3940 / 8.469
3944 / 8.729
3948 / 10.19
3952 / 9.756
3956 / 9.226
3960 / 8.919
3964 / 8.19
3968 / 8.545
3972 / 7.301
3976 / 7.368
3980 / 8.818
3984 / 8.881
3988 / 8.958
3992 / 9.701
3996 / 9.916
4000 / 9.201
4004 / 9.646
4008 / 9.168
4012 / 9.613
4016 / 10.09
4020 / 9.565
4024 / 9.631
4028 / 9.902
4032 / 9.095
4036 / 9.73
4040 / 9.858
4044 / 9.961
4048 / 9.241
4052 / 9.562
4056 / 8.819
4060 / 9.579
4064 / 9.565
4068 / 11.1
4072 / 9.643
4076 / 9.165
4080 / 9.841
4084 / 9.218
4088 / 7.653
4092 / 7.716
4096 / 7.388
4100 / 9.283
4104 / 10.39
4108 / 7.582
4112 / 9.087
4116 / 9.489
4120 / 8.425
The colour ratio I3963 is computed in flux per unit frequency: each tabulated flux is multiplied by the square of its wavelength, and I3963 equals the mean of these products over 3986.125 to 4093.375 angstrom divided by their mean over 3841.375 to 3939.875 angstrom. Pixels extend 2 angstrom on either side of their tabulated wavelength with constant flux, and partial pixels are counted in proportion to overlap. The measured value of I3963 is 1.1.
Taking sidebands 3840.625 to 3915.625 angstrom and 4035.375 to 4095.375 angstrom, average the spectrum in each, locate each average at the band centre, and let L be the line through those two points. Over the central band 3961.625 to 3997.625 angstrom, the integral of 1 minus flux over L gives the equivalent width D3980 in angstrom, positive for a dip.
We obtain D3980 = 2.5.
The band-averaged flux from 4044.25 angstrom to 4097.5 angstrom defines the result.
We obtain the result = 9.16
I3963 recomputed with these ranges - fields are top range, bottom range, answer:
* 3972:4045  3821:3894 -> 1.14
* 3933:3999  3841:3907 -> 1.01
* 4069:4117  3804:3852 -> 1.25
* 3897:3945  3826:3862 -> 1.13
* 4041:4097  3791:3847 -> 1.31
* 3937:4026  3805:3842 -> 1.23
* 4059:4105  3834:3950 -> 1.12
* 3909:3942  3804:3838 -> 1.17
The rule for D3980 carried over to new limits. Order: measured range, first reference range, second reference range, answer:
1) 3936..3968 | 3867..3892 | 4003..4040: 2.0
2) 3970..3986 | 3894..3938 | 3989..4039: 2.2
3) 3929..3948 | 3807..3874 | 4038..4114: 0.9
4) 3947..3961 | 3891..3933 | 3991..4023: -0.5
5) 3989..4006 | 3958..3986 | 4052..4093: -2.1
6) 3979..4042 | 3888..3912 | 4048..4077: -1.5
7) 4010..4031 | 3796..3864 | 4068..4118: -2.3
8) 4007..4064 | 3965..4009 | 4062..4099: -4.0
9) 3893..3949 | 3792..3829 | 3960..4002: -2.5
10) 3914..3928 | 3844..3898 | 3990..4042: -0.2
